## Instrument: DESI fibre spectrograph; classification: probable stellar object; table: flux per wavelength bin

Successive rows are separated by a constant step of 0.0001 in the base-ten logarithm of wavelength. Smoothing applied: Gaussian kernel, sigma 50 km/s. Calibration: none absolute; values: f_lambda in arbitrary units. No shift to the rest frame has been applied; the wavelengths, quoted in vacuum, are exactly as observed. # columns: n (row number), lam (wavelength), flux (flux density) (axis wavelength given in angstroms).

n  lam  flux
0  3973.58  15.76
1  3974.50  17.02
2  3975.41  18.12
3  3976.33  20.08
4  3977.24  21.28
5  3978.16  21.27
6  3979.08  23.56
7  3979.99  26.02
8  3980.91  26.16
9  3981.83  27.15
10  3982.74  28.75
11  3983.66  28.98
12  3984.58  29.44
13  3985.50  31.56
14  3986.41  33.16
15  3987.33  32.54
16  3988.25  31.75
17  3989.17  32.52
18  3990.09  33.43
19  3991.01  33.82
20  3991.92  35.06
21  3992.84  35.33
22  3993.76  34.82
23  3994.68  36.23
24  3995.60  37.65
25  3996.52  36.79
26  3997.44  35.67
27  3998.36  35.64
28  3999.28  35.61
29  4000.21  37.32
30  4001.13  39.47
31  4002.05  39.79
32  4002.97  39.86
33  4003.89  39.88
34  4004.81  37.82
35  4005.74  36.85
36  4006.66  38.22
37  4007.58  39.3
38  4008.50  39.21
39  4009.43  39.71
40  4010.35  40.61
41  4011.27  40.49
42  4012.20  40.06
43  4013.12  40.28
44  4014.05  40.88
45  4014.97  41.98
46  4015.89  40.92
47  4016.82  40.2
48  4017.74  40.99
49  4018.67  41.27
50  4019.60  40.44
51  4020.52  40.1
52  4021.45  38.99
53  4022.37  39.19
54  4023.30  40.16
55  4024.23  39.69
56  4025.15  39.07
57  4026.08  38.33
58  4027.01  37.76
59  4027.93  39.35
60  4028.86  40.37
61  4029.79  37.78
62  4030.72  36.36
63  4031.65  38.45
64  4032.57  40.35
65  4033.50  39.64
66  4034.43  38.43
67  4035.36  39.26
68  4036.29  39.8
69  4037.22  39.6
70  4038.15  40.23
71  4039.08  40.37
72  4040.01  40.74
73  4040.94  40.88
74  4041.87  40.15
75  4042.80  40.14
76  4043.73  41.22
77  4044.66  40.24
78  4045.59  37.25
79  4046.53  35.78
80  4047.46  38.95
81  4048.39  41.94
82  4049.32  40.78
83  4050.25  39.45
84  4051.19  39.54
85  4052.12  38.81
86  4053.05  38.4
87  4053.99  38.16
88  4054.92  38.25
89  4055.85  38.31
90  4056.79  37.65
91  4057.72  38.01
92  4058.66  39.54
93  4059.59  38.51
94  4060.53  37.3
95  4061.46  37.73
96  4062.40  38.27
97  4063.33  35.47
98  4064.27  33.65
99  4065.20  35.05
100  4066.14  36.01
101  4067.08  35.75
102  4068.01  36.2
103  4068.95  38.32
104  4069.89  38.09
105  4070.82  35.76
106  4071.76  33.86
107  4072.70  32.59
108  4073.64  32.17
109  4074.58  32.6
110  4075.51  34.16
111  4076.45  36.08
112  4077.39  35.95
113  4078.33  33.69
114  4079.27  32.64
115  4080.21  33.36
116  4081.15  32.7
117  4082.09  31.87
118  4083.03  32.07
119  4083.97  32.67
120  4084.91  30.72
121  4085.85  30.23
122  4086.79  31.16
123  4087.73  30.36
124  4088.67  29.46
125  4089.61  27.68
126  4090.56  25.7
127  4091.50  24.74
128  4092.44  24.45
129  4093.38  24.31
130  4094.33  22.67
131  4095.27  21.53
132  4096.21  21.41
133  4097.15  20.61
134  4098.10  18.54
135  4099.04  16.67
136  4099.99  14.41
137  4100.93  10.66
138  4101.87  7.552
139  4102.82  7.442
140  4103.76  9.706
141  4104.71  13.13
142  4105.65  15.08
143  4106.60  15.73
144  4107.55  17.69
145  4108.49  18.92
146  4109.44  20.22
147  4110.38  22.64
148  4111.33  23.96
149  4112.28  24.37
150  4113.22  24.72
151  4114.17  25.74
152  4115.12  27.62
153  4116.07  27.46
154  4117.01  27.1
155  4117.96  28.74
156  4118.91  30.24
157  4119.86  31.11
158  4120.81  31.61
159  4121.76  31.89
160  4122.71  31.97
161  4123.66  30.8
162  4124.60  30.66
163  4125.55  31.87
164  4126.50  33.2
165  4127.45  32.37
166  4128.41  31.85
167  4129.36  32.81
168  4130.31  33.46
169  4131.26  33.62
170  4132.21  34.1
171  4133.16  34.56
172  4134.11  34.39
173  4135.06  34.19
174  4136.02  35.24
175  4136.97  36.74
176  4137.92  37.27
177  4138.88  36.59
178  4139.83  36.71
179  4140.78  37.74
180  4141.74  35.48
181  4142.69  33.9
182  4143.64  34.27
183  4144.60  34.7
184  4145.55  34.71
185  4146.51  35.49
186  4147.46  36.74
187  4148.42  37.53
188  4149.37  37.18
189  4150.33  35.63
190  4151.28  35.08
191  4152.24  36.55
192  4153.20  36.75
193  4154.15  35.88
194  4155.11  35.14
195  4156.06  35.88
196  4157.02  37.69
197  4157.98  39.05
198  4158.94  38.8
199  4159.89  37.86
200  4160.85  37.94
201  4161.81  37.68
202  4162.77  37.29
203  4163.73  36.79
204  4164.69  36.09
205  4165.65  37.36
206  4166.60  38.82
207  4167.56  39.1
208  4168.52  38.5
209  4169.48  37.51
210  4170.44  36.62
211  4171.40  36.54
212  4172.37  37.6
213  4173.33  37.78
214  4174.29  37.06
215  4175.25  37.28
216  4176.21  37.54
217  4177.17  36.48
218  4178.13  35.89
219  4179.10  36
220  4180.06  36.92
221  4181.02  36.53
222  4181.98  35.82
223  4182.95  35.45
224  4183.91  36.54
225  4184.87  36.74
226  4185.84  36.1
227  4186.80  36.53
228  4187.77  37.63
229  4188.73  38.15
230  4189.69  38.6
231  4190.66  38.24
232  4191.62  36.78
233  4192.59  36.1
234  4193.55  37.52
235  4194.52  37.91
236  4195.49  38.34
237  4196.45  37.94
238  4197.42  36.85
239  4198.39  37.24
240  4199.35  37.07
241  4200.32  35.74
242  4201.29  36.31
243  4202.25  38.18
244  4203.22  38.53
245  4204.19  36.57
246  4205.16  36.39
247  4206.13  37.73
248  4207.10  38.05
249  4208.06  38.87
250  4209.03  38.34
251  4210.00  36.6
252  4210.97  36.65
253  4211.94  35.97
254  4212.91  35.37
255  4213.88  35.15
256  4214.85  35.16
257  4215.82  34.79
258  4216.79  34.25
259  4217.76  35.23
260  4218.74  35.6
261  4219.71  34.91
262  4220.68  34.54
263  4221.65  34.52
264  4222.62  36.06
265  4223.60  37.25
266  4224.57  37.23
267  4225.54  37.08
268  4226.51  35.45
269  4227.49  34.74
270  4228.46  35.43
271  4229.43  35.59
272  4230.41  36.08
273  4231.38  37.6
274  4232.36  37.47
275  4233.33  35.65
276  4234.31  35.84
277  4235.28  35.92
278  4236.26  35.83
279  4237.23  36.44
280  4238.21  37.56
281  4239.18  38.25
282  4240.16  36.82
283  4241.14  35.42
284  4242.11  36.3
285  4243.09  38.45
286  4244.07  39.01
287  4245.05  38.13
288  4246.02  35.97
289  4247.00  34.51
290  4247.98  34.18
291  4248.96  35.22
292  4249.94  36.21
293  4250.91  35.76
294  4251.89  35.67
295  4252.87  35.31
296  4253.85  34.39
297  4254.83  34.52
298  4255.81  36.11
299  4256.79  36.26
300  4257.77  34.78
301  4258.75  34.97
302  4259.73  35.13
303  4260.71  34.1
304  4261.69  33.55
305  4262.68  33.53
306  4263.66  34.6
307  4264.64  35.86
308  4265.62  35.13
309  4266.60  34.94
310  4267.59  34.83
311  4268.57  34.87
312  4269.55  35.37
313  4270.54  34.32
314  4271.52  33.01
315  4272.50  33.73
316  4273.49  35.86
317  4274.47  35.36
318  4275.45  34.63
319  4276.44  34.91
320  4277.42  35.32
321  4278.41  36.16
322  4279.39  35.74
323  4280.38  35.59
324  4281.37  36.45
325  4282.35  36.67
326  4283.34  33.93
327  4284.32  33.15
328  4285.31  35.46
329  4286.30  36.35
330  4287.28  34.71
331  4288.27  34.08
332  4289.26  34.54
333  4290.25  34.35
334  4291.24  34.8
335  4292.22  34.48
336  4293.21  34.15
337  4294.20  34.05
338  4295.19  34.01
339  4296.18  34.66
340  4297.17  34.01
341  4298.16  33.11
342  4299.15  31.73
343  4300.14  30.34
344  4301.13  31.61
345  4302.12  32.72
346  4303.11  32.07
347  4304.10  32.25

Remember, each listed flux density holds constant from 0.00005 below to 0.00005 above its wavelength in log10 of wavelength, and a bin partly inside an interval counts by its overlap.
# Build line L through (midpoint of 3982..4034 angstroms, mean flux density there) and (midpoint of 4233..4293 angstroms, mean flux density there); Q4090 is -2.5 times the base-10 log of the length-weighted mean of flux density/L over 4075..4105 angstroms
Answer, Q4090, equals 0.42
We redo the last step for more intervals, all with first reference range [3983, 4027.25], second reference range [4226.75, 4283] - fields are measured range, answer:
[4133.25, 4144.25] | 0.03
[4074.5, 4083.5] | 0.10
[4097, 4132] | 0.46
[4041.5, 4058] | -0.06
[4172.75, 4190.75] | -0.02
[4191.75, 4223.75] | -0.02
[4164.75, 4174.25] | -0.04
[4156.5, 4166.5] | -0.04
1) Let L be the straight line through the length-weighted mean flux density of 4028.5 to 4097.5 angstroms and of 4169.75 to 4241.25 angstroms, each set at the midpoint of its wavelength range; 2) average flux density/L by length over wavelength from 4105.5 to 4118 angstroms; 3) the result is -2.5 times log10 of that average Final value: 0.48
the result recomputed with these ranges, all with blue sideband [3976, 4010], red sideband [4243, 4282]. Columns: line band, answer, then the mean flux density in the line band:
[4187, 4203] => -0.08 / 37.4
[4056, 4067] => -0.10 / 37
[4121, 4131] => 0.07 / 32.1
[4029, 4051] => -0.17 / 39.5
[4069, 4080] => -0.02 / 34.5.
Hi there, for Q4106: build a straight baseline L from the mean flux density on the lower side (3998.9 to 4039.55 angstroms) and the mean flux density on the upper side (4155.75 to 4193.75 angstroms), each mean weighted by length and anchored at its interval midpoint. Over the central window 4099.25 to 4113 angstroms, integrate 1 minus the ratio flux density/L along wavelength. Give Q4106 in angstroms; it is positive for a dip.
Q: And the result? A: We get 7.99 angstroms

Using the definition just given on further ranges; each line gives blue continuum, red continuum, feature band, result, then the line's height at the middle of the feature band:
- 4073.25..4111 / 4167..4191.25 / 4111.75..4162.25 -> -4.6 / 30.9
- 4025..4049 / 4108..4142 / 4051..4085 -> 0.6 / 36.4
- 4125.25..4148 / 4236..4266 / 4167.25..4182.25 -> -0.9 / 35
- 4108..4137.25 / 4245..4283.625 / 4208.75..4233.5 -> -1.7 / 33.5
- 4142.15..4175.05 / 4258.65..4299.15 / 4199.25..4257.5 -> -1.0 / 35.6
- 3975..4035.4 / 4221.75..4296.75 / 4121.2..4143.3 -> 1.0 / 35.6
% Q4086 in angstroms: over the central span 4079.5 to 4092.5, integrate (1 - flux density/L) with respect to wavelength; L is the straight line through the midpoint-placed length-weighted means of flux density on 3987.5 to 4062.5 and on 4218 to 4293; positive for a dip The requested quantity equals 2.7 angstroms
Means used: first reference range 38.6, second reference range 35.5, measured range 30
